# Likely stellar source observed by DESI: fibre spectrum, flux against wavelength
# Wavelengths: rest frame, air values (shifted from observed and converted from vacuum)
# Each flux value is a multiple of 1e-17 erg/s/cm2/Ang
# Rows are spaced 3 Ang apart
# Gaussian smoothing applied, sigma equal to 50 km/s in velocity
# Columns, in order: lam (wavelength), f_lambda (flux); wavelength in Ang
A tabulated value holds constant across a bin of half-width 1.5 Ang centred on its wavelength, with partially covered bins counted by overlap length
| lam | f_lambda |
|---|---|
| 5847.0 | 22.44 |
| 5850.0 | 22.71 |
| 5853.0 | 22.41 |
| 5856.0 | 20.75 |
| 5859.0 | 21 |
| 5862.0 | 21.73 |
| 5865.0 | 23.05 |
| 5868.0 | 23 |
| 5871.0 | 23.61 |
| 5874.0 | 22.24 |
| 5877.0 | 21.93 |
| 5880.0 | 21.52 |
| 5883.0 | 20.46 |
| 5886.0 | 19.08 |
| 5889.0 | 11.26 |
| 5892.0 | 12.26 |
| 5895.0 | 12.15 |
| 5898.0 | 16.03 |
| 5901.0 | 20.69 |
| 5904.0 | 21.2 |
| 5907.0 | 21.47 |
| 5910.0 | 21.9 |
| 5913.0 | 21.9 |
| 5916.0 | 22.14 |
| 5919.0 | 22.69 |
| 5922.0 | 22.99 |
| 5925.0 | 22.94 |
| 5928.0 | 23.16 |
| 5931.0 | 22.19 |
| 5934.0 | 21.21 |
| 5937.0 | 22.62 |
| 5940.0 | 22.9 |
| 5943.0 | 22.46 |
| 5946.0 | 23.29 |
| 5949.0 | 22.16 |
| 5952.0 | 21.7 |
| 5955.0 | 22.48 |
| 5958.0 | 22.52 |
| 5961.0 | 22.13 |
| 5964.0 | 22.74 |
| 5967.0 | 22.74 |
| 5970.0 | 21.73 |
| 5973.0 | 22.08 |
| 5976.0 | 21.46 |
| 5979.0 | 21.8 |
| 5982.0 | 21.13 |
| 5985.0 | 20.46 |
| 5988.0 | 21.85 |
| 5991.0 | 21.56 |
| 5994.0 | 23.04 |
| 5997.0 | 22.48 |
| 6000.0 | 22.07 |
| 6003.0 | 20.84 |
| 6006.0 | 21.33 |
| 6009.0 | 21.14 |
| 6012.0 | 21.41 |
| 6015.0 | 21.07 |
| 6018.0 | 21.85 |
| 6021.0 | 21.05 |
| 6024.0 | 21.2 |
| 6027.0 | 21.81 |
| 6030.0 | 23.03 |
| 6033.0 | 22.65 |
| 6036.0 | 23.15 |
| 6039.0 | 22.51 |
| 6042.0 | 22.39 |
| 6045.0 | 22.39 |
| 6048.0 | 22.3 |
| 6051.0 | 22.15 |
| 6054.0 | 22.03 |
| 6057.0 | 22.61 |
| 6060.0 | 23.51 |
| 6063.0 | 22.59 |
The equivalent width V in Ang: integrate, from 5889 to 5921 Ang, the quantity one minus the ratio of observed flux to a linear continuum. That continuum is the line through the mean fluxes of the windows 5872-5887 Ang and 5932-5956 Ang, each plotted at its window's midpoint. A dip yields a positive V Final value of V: 4.1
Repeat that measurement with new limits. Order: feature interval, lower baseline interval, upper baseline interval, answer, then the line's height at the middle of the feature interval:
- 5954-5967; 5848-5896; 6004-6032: -1.0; 21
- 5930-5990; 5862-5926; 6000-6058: -2.9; 21.1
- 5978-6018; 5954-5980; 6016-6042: 1.1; 22.2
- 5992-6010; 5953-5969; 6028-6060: 0.5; 22.5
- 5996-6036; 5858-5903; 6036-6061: 0.3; 21.9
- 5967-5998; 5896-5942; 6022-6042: 0.3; 22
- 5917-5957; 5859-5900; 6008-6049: -4.4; 20.3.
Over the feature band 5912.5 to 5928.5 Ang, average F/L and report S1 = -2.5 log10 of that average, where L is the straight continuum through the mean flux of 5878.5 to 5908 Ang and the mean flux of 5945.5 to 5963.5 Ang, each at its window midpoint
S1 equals -0.15 mag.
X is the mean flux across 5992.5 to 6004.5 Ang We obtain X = 22.1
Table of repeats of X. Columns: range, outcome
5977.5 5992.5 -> 21.4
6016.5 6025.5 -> 21.4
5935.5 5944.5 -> 22.7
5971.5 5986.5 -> 21.4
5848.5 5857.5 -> 22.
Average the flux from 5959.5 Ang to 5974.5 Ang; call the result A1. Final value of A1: 22.3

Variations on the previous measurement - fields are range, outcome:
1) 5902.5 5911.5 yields 21.5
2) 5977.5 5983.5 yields 21.5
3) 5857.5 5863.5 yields 21.4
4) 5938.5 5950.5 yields 22.7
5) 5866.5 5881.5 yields 22.5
